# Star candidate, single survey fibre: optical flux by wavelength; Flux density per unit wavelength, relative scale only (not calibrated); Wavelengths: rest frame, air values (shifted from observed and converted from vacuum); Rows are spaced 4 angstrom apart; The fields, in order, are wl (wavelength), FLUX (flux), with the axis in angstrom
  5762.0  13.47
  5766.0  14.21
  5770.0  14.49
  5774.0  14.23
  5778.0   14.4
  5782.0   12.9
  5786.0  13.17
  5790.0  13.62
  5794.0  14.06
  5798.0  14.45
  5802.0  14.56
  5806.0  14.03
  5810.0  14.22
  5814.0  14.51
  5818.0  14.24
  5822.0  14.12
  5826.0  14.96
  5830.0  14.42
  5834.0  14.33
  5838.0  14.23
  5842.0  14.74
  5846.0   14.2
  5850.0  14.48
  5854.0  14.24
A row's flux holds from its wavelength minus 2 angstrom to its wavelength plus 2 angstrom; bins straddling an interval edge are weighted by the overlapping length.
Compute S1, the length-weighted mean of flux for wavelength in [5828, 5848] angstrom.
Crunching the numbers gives 14.4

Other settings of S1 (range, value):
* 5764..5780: 14.3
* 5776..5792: 13.5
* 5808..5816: 14.4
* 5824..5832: 14.7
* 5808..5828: 14.4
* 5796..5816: 14.4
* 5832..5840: 14.3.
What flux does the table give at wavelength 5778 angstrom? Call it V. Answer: 14.4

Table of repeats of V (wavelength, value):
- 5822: 14.12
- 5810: 14.22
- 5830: 14.42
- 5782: 12.9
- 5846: 14.2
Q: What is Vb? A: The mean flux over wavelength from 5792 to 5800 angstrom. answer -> 14.3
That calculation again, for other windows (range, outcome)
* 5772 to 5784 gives 13.8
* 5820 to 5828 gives 14.5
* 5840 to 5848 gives 14.5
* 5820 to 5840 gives 14.4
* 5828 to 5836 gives 14.4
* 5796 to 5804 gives 14.5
